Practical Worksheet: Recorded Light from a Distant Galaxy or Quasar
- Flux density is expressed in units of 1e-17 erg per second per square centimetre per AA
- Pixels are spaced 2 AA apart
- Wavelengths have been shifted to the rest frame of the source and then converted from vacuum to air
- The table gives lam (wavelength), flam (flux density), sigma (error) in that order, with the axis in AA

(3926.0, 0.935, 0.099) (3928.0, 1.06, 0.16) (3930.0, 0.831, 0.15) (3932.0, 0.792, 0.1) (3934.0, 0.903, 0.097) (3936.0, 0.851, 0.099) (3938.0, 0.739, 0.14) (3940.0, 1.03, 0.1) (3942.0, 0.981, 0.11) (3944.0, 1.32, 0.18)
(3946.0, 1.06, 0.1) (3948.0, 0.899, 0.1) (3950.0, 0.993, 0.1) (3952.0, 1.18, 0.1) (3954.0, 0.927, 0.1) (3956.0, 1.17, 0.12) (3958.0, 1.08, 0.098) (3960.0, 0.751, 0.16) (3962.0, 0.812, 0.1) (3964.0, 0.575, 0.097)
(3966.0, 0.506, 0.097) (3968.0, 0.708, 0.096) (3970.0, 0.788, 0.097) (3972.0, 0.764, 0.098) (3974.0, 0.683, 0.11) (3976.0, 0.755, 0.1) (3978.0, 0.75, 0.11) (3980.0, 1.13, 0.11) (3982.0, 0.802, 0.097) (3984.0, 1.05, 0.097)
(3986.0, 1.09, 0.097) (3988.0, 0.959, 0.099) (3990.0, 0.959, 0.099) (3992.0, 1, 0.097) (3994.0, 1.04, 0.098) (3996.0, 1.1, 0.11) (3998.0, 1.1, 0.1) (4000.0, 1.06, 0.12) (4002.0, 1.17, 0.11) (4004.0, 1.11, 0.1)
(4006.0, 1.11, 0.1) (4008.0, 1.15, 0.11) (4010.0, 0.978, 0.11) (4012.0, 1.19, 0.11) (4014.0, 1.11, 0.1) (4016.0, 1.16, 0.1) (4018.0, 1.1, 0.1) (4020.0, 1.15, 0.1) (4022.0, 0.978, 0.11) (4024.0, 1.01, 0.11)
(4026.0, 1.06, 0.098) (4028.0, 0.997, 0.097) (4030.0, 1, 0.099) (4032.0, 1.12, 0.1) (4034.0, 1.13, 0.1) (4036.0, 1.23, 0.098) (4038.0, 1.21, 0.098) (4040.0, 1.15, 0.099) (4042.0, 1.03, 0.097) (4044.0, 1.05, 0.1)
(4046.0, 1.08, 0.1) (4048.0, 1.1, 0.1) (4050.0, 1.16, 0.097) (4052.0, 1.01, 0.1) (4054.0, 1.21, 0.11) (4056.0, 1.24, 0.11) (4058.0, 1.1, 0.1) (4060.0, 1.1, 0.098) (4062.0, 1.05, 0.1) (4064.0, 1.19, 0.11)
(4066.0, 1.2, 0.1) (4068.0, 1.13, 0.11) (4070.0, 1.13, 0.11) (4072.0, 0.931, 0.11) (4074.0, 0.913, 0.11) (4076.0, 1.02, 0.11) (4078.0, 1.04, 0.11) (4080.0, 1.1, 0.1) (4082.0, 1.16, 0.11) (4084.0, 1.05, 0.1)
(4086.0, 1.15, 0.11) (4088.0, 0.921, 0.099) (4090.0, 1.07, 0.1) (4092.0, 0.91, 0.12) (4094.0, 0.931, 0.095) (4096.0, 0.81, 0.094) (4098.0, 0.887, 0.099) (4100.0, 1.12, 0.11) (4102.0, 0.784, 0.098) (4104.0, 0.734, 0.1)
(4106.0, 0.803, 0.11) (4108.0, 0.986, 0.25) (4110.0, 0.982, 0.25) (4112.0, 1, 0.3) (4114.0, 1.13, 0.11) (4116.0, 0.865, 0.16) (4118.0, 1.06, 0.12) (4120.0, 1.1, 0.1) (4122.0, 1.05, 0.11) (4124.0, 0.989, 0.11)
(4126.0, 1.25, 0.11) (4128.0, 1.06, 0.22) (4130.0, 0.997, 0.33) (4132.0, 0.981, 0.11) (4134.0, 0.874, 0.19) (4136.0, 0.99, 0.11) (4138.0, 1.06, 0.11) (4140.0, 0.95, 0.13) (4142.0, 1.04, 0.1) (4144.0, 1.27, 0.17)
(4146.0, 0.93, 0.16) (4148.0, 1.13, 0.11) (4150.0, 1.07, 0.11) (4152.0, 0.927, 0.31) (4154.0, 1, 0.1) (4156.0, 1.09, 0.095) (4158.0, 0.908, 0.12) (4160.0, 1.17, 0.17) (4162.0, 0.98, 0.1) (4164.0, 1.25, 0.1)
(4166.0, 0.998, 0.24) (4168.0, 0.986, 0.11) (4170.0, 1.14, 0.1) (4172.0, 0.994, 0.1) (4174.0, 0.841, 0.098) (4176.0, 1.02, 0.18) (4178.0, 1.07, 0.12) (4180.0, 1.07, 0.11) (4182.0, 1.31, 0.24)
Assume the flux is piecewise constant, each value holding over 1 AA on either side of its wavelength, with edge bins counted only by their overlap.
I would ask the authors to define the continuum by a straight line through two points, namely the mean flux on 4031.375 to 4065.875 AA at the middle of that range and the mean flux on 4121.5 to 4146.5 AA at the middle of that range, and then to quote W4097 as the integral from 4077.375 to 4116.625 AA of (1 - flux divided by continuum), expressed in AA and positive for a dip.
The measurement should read 3.81 AA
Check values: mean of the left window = 1.13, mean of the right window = 1.04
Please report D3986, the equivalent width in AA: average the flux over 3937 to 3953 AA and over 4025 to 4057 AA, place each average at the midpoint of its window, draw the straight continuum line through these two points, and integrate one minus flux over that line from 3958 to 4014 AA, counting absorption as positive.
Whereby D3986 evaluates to 6.8 AA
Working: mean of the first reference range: 1.03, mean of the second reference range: 1.11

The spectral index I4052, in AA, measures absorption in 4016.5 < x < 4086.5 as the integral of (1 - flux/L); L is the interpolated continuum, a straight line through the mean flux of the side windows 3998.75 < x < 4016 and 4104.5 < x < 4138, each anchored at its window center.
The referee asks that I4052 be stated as -1.5 AA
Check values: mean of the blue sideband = 1.11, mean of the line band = 1.09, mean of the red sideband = 1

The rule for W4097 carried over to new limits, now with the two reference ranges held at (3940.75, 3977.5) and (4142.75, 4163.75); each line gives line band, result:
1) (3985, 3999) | -1.9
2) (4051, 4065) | -2.3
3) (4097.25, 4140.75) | 1.7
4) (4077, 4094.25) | -0.8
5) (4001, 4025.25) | -4.4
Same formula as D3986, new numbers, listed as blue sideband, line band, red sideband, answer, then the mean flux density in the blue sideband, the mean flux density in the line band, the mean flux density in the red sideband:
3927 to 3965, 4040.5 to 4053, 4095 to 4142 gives -1.4 AA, 0.945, 1.07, 0.978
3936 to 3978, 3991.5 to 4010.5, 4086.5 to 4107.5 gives -4.2 AA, 0.882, 1.09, 0.905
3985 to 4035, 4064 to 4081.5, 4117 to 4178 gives -0.2 AA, 1.07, 1.07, 1.04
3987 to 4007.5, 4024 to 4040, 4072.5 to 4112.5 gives -1.2 AA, 1.06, 1.1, 0.968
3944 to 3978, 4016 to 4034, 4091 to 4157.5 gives -2.9 AA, 0.864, 1.06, 0.992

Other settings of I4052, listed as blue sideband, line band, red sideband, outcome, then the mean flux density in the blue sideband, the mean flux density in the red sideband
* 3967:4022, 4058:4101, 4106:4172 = -0.9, 0.998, 1.03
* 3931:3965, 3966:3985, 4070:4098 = 2.9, 0.945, 1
